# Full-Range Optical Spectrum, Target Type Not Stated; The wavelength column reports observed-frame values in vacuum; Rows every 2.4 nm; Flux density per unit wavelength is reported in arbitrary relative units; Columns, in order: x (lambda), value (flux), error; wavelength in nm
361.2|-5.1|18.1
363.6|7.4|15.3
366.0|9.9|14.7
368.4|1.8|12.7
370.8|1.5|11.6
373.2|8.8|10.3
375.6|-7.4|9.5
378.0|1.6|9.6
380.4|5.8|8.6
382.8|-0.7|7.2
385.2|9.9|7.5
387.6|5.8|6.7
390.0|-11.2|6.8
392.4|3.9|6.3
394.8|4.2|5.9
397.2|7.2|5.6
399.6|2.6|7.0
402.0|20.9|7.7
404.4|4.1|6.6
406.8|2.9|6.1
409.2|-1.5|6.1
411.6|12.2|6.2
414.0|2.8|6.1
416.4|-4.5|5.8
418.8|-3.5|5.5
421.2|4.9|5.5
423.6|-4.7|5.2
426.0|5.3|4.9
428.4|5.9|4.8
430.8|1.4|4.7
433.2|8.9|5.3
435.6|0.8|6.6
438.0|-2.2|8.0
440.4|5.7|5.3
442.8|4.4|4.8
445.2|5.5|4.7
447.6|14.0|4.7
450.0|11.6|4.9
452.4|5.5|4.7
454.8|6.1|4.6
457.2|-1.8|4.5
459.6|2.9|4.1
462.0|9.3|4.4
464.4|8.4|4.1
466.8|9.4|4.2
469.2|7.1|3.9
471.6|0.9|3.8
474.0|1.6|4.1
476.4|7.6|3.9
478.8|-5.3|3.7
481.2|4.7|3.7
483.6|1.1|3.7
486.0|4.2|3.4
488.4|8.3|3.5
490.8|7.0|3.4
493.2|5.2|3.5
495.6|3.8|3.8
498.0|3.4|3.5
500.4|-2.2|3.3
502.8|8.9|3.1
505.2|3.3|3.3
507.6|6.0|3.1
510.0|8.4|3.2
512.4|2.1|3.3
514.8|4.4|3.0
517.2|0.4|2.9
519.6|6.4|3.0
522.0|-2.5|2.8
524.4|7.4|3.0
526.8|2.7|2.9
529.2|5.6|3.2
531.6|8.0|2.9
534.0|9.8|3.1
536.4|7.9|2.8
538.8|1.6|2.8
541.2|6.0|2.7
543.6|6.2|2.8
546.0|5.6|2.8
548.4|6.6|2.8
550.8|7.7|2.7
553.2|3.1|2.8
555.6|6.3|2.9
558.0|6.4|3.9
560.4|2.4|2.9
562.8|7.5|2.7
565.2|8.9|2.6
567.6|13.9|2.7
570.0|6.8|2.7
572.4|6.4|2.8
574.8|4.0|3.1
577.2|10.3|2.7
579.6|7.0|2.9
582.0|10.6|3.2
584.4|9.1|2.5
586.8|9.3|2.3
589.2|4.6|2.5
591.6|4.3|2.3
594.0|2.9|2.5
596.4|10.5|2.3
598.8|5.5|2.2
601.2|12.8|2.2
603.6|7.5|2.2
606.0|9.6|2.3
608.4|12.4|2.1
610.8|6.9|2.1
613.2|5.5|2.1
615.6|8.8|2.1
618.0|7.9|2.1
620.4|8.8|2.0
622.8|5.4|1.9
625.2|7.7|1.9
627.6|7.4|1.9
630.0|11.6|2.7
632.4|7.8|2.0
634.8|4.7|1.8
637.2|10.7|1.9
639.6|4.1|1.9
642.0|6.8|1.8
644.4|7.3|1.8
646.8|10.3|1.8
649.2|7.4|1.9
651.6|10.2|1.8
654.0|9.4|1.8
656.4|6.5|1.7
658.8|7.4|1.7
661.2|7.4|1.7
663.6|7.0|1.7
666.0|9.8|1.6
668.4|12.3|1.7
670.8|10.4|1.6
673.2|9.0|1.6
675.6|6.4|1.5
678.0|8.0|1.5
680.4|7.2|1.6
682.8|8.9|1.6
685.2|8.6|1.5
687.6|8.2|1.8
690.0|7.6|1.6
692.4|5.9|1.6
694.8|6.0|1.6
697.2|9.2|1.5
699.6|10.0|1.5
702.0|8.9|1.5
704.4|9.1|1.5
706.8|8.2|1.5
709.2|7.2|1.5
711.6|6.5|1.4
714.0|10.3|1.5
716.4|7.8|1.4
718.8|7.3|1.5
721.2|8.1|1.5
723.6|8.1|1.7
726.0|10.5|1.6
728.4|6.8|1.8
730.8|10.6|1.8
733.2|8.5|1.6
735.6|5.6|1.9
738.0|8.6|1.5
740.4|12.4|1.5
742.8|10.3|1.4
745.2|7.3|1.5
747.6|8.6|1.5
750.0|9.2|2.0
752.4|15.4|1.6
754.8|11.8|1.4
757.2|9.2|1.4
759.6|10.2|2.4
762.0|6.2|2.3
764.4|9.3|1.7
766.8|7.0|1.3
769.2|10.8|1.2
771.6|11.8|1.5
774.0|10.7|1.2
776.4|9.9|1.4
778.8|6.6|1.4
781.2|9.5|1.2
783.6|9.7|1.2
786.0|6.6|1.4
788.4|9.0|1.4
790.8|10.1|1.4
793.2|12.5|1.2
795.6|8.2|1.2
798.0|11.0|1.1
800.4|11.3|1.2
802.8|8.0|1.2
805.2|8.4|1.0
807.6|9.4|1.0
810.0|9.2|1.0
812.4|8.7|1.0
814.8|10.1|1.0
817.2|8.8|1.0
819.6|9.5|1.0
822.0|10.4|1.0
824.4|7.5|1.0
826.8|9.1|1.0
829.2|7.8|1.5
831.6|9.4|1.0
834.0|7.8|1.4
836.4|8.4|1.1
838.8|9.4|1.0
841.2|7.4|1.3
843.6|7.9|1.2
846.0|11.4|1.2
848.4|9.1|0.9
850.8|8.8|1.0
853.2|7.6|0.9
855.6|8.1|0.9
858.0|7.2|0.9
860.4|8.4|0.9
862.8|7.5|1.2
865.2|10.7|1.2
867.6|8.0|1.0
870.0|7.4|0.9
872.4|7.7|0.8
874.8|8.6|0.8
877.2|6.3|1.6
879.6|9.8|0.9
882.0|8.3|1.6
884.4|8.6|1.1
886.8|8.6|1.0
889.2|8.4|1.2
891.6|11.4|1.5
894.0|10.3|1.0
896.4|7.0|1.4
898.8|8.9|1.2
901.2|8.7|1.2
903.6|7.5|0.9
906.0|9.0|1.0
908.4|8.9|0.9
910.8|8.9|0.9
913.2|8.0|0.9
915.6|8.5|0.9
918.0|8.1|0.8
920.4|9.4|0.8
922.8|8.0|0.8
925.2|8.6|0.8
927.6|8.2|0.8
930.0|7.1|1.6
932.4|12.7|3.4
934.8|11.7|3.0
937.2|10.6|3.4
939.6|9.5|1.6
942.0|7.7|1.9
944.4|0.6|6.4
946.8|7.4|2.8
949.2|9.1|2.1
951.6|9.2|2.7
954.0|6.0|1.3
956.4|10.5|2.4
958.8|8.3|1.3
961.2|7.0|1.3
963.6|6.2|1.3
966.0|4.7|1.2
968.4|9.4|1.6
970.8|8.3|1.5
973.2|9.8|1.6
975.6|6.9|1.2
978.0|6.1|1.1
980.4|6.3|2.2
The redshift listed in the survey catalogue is 0.15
